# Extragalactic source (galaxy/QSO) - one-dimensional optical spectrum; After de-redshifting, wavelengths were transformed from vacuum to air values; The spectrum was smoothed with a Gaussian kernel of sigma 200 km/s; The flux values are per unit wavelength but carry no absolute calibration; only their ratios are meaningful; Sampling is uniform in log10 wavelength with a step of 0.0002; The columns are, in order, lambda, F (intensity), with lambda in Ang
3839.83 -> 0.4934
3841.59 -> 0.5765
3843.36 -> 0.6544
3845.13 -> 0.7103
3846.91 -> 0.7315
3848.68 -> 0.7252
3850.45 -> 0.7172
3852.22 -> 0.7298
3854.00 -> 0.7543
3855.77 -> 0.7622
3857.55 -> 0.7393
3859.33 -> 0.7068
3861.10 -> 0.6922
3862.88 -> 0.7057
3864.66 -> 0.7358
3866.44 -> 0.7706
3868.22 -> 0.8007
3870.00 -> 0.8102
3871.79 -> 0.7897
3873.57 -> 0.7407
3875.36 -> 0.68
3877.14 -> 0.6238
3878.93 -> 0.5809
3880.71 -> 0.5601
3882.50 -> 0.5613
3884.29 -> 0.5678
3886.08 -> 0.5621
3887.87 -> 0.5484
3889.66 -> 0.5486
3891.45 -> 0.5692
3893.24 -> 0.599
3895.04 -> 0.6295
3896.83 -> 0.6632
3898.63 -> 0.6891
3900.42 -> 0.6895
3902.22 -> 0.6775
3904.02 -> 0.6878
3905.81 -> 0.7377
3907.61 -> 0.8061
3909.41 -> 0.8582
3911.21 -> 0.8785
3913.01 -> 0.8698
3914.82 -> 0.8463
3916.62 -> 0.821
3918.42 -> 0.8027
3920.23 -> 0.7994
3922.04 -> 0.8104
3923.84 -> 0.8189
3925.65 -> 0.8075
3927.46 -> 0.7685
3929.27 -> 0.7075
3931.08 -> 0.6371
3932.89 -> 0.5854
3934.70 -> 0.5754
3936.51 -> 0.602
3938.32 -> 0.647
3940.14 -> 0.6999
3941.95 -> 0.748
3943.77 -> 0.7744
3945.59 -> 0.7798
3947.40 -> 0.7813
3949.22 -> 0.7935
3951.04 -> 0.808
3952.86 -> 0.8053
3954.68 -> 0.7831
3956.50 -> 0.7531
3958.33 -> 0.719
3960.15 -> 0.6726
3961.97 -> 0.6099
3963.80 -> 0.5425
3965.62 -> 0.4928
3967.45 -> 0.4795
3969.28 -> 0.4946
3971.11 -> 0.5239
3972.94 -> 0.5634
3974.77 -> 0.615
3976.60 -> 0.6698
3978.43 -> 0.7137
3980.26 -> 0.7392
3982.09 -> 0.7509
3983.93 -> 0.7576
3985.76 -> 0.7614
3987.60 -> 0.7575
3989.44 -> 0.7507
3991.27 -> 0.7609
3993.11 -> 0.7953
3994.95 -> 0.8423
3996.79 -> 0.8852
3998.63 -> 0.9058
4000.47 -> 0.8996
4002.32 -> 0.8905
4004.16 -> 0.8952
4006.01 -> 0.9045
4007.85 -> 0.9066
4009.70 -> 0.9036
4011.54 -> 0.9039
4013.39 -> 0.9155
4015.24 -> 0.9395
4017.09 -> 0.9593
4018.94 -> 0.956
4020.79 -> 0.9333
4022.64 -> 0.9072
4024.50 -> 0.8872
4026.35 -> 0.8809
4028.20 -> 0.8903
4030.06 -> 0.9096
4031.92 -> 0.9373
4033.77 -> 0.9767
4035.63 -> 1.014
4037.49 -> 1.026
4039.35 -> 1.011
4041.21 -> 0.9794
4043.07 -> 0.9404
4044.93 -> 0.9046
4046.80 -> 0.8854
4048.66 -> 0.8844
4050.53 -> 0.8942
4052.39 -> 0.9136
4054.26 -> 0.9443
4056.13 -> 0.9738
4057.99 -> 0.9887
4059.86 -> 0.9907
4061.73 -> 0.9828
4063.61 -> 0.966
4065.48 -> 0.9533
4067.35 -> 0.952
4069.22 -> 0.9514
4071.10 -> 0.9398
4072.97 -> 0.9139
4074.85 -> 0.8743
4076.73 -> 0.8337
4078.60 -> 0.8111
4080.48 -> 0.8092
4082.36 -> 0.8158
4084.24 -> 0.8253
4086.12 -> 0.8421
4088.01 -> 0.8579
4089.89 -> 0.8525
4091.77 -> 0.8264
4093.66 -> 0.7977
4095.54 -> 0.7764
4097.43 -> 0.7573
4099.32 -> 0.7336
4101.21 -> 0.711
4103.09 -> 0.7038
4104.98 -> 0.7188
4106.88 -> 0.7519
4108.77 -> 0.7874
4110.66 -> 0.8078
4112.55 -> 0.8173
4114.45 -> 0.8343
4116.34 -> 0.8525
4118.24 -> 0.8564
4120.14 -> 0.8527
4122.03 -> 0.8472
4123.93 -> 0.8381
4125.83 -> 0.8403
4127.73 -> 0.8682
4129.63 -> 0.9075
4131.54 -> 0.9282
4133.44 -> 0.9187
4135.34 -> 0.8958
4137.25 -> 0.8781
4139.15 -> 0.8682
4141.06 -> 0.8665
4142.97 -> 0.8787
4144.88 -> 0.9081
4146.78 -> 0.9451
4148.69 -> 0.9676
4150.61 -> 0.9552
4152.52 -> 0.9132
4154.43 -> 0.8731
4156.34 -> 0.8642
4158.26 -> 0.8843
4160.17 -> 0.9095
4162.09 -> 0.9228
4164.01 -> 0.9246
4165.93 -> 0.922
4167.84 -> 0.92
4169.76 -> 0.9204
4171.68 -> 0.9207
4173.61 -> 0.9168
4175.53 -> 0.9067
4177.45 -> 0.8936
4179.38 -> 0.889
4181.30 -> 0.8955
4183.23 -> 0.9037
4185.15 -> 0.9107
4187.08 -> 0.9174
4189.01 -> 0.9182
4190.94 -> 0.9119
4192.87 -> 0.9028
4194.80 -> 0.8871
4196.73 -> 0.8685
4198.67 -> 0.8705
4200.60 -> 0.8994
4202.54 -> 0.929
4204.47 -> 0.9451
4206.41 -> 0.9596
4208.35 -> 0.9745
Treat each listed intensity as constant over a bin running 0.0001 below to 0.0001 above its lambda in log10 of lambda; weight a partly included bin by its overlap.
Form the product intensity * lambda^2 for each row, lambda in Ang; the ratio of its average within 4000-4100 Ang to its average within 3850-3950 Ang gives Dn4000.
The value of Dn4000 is 1.4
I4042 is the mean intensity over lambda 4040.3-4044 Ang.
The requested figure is 0.96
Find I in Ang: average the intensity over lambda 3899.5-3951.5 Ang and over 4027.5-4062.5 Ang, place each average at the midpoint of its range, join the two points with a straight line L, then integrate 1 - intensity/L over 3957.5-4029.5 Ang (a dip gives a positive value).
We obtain 7.35 Ang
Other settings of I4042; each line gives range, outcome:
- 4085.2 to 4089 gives 0.849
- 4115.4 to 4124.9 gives 0.849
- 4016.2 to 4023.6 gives 0.938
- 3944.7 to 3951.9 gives 0.791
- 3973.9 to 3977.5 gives 0.643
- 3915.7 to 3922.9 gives 0.808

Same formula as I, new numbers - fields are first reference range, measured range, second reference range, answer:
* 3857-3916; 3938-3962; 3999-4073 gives 1.47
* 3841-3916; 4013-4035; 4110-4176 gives -3.35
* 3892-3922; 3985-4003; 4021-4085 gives 0.63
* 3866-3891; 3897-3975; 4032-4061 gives 3.92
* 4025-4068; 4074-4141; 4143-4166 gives 7.36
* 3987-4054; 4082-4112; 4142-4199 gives 4.02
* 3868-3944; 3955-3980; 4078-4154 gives 4.38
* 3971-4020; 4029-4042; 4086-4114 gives -2.85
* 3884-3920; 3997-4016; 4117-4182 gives -2.85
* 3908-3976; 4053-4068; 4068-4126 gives -3.27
